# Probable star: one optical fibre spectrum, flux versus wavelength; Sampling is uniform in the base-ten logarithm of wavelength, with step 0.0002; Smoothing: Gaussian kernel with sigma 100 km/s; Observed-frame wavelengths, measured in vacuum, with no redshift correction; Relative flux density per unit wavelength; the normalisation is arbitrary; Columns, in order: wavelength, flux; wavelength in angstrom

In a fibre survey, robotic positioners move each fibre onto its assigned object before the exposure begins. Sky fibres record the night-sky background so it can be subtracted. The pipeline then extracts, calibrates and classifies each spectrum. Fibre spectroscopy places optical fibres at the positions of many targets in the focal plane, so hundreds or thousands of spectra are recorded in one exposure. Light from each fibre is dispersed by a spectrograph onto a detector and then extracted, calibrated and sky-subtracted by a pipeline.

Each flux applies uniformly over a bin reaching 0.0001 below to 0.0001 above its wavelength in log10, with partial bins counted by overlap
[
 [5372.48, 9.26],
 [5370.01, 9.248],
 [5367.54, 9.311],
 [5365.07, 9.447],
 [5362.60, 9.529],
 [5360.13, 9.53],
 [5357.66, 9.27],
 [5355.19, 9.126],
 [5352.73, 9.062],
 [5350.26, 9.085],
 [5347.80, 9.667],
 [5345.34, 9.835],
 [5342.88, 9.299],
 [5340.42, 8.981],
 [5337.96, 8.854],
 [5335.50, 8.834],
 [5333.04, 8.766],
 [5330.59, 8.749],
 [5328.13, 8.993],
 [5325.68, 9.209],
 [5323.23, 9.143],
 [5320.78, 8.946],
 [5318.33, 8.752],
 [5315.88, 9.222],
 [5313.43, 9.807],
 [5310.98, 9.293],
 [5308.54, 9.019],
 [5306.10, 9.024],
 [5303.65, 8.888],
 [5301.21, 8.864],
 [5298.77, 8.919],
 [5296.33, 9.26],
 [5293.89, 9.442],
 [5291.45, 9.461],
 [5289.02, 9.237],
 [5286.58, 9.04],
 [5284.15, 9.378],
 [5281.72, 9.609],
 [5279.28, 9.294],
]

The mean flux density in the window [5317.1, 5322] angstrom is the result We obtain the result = 8.85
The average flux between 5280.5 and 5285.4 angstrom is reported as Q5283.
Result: 9.5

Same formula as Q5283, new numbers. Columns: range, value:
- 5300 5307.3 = 8.92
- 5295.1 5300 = 9.09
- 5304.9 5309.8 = 9.04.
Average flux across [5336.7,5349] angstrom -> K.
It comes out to 9.33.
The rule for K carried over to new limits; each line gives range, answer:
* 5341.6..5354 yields 9.39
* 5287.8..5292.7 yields 9.35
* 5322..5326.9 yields 9.18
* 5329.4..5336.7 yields 8.79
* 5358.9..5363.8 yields 9.53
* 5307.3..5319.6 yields 9.22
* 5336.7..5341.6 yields 8.91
